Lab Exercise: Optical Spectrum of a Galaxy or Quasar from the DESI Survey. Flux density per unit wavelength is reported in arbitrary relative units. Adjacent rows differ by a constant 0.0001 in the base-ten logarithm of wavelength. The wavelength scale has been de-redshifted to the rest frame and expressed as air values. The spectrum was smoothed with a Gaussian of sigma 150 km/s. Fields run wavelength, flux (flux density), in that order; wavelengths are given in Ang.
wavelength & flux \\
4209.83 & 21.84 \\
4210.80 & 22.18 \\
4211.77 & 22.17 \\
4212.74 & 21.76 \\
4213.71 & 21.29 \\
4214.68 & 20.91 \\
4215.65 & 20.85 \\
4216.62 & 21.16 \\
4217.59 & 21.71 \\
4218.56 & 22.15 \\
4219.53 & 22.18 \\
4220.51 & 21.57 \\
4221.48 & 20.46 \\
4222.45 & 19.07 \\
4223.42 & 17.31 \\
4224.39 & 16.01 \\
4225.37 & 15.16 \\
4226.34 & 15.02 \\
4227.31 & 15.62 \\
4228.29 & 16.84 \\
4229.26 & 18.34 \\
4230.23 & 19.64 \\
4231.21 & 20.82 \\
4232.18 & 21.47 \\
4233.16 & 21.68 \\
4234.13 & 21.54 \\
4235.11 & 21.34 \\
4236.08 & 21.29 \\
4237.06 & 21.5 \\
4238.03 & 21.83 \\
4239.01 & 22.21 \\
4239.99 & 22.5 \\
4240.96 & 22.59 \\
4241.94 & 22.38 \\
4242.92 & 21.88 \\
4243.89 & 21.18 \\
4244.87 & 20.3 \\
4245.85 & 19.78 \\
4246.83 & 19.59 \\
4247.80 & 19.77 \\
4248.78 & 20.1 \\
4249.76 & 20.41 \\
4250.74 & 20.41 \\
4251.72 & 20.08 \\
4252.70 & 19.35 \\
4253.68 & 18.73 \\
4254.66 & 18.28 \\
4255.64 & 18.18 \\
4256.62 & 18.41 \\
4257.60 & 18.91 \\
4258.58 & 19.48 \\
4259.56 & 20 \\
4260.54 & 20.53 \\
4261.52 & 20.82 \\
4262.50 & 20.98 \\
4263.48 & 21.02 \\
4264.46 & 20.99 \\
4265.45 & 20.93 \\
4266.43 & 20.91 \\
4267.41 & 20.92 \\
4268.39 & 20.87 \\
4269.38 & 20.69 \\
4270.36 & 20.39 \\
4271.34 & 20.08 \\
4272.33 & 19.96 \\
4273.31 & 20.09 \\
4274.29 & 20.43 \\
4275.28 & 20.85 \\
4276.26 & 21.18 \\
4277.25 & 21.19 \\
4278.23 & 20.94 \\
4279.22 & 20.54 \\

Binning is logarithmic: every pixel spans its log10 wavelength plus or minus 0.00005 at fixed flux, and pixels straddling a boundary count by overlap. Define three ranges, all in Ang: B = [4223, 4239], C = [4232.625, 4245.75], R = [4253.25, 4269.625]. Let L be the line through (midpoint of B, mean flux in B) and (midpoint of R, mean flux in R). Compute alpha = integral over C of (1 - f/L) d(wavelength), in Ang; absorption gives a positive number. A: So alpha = -1.5 Ang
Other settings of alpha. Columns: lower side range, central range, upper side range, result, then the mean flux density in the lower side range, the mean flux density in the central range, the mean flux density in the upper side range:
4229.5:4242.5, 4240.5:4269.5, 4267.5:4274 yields 0.9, 21.5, 20.3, 20.4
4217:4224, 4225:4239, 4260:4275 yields 0.7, 20.6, 19.6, 20.6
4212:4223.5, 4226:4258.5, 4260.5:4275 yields 1.2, 21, 20.1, 20.6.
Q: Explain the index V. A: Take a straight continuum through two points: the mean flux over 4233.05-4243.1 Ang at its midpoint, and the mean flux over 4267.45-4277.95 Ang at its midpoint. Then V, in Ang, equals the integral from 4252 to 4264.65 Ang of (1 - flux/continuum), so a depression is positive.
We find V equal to 0.9 Ang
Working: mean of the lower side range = 21.9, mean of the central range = 19.7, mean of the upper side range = 20.6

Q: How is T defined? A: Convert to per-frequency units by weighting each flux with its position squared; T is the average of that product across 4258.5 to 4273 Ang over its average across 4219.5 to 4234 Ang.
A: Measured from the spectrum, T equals 1.1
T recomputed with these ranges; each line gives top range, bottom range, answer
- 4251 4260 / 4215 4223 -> 0.92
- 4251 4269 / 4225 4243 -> 1.00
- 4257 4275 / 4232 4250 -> 0.97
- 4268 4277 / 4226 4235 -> 1.09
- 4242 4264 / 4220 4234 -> 1.09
